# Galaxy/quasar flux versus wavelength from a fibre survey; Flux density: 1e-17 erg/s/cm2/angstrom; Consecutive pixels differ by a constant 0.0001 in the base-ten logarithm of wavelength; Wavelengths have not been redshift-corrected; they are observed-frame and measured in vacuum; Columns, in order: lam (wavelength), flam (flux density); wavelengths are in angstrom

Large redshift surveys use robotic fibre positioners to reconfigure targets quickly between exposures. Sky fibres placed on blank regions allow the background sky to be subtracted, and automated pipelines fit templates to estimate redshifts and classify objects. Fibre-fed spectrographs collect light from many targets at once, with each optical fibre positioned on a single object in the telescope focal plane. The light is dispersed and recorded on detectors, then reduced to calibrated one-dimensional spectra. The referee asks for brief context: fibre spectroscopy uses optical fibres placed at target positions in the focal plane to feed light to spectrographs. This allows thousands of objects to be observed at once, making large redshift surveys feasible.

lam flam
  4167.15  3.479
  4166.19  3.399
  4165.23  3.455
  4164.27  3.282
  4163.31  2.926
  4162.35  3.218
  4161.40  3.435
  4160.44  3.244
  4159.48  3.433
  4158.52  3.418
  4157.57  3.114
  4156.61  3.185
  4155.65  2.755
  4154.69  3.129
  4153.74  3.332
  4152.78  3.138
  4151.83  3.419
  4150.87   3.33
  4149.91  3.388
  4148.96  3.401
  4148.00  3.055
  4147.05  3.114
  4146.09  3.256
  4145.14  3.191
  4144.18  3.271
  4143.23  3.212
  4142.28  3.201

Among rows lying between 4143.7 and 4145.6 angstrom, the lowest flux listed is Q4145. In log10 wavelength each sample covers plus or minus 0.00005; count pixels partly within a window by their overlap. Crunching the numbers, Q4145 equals 3.191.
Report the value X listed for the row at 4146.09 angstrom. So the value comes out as 3.256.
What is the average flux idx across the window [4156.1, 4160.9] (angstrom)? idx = 3.27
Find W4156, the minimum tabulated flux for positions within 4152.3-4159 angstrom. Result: 2.755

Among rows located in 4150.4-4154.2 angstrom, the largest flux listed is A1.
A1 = 3.419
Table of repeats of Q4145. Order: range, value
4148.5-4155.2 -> 3.129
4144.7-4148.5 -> 3.055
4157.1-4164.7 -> 2.926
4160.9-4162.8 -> 3.218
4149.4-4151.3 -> 3.33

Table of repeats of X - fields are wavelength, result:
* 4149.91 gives 3.388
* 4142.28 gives 3.201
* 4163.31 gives 2.926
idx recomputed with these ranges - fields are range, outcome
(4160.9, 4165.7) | 3.26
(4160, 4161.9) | 3.35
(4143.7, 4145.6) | 3.23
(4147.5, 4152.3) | 3.32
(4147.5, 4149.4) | 3.22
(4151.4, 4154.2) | 3.3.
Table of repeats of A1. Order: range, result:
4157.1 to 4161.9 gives 3.435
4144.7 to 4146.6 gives 3.256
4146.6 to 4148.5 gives 3.114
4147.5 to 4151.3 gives 3.401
